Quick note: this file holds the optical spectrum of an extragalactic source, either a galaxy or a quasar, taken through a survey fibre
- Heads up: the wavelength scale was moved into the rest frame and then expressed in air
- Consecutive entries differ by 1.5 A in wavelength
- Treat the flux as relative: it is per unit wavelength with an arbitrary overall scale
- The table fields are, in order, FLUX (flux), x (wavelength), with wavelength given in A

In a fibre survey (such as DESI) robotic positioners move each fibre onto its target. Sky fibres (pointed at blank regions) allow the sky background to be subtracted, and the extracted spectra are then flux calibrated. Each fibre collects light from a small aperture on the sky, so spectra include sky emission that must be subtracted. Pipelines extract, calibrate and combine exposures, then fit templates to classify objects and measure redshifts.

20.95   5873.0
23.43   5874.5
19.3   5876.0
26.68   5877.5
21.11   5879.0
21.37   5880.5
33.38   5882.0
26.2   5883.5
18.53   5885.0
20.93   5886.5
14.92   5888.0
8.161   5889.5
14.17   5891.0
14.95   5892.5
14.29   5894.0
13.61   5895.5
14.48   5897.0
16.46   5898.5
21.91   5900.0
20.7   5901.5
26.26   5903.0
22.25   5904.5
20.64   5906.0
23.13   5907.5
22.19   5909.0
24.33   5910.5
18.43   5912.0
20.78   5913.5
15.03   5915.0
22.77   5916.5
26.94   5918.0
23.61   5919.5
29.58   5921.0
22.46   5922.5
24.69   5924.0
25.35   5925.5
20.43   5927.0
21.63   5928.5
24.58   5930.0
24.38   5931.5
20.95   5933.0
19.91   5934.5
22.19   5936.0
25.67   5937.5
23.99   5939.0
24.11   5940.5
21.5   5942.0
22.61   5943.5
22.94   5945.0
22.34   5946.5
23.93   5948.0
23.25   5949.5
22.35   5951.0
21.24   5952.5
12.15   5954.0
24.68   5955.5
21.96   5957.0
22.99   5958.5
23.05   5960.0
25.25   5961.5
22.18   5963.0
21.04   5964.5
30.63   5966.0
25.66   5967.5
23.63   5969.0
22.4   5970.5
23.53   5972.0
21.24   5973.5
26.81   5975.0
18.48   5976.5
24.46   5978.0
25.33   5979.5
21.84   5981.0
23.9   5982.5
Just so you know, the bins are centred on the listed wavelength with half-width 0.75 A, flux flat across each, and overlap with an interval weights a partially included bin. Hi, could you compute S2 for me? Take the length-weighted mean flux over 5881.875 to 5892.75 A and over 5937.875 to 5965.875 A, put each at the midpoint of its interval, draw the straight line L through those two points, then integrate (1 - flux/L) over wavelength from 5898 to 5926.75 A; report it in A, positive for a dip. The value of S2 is -3.7 A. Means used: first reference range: 18.3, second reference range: 22.5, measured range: 22.5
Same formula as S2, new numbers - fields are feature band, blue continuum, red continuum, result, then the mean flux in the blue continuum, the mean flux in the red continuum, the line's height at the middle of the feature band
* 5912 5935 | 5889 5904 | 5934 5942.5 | -2.2 A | 16.7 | 23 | 20.8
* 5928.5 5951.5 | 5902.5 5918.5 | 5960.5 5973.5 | 0.1 A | 21.9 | 24.1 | 23.1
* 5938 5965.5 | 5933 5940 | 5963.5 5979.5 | 1.0 A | 22.8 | 23.8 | 23.2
